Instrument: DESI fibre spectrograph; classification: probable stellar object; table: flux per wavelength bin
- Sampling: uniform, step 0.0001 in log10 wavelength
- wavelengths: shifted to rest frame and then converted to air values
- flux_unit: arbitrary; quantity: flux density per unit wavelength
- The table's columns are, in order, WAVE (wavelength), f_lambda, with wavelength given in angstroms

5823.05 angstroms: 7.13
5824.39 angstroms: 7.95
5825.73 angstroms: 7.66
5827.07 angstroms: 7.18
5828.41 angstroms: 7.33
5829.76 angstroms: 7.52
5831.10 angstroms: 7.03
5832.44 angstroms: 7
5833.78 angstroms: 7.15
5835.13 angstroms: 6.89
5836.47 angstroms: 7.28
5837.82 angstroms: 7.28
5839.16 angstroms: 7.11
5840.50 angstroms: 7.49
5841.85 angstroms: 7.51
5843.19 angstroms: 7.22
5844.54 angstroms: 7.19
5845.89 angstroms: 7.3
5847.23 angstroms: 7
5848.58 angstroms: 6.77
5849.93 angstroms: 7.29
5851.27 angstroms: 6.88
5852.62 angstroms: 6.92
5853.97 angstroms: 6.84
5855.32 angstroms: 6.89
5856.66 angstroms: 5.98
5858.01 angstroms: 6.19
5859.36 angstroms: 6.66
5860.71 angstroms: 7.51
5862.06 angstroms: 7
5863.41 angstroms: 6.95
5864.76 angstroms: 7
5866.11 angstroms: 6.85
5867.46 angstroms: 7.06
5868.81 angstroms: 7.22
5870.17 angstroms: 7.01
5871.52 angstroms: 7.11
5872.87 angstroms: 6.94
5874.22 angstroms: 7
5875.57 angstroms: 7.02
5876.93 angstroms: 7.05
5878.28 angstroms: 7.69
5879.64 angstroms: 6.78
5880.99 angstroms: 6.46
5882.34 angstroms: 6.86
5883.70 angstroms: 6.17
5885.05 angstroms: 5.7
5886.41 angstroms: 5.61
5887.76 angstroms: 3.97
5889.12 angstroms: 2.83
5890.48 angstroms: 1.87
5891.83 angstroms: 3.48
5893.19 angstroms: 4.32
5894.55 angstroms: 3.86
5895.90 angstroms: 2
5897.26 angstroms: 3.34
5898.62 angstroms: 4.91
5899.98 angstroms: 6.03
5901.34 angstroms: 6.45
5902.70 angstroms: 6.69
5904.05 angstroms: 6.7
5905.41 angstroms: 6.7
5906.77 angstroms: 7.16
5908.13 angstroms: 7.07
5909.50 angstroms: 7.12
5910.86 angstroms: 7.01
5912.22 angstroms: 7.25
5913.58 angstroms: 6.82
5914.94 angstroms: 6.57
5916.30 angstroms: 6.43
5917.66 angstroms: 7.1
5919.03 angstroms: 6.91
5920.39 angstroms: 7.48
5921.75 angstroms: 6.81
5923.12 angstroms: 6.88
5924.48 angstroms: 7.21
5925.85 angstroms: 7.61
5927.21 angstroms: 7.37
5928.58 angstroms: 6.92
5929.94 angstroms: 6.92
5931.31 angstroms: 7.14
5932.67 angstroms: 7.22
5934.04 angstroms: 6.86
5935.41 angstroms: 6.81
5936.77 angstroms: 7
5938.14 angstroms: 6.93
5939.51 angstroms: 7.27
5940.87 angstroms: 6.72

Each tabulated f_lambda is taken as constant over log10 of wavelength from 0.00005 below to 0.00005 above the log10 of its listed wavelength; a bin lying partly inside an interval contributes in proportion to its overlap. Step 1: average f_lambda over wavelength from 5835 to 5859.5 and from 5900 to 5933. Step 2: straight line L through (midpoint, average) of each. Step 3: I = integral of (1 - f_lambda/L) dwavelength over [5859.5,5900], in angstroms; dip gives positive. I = 6.9 angstroms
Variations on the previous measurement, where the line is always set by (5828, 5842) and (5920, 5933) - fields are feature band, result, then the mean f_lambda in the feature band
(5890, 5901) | 5.10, 3.84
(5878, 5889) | 1.92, 5.93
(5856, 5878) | 0.83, 6.92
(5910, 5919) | 0.36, 6.87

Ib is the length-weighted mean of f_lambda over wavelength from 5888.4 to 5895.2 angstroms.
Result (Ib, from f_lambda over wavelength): 3.27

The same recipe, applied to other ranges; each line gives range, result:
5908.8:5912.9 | 7.11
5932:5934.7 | 7.03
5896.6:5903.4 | 5.5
